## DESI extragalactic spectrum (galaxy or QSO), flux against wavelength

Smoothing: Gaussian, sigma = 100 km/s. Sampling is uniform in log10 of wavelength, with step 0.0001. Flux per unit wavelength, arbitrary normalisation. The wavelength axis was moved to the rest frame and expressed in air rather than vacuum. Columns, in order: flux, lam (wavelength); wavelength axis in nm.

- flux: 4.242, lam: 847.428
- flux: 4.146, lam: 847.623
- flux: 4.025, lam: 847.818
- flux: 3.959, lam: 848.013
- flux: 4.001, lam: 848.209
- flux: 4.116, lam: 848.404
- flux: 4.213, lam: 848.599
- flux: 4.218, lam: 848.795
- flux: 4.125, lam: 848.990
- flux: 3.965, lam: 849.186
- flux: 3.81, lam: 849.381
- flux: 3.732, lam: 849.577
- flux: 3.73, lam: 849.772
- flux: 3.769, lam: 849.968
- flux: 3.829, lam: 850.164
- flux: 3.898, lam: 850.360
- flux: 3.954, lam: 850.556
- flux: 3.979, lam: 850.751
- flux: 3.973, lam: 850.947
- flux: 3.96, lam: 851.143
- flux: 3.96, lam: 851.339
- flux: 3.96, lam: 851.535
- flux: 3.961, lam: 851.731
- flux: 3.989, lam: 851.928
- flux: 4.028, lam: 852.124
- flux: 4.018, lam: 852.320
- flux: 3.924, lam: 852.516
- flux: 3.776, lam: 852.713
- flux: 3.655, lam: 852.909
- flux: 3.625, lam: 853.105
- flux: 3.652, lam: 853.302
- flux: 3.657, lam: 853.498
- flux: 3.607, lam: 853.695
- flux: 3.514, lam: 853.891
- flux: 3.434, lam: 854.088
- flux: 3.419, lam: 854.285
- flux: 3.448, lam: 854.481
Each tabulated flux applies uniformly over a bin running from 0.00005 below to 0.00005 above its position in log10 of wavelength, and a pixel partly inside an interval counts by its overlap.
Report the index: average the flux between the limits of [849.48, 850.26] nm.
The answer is 3.77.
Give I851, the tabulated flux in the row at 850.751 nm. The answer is 3.979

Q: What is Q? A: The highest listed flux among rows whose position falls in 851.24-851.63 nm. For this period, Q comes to 3.96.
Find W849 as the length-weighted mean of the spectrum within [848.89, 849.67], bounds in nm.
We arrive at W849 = 3.91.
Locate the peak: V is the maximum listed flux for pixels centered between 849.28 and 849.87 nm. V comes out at 3.81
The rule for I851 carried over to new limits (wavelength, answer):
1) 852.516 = 3.924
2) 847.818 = 4.025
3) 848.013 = 3.959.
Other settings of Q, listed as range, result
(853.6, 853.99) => 3.607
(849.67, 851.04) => 3.979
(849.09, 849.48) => 3.965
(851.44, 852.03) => 3.989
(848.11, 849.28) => 4.218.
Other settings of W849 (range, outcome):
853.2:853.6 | 3.65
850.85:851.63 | 3.96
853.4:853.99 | 3.59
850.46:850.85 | 3.97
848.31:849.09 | 4.17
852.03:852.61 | 3.99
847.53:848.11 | 4.05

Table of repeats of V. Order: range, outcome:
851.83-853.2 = 4.028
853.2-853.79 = 3.657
